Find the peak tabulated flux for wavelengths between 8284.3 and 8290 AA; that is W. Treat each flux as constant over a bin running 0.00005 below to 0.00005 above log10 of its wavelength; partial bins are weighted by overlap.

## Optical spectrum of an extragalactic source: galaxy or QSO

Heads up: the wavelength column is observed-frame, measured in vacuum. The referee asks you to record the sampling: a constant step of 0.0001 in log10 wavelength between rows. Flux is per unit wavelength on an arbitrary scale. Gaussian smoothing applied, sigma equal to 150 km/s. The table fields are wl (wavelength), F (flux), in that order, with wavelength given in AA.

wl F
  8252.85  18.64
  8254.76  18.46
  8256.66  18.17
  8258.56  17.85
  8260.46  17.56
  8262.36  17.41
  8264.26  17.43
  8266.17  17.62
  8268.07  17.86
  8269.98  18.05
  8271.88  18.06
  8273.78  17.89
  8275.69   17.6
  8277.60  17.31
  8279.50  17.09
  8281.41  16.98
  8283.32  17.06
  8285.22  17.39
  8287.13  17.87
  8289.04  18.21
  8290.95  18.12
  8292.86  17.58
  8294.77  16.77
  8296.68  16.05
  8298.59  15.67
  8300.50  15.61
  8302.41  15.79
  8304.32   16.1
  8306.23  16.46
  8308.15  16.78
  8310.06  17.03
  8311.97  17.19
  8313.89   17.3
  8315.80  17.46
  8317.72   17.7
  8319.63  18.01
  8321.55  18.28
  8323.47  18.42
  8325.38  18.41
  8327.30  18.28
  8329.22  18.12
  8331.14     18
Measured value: 18.21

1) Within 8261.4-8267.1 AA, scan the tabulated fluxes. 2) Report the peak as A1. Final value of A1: 17.62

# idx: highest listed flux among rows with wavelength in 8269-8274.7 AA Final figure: 18.06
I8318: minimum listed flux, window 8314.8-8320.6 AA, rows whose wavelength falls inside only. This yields 17.46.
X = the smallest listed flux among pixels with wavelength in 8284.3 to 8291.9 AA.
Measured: 17.39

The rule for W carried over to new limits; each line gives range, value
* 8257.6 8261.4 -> 17.85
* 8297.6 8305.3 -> 16.1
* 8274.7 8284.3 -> 17.6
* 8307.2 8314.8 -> 17.3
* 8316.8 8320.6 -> 18.01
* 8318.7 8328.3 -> 18.42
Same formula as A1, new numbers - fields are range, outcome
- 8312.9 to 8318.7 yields 17.7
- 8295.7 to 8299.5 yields 16.05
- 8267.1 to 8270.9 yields 18.05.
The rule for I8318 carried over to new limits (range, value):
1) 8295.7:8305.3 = 15.61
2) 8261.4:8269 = 17.41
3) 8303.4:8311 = 16.1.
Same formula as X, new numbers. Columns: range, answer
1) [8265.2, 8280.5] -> 17.09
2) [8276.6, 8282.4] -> 16.98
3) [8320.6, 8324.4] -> 18.28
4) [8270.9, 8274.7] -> 17.89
